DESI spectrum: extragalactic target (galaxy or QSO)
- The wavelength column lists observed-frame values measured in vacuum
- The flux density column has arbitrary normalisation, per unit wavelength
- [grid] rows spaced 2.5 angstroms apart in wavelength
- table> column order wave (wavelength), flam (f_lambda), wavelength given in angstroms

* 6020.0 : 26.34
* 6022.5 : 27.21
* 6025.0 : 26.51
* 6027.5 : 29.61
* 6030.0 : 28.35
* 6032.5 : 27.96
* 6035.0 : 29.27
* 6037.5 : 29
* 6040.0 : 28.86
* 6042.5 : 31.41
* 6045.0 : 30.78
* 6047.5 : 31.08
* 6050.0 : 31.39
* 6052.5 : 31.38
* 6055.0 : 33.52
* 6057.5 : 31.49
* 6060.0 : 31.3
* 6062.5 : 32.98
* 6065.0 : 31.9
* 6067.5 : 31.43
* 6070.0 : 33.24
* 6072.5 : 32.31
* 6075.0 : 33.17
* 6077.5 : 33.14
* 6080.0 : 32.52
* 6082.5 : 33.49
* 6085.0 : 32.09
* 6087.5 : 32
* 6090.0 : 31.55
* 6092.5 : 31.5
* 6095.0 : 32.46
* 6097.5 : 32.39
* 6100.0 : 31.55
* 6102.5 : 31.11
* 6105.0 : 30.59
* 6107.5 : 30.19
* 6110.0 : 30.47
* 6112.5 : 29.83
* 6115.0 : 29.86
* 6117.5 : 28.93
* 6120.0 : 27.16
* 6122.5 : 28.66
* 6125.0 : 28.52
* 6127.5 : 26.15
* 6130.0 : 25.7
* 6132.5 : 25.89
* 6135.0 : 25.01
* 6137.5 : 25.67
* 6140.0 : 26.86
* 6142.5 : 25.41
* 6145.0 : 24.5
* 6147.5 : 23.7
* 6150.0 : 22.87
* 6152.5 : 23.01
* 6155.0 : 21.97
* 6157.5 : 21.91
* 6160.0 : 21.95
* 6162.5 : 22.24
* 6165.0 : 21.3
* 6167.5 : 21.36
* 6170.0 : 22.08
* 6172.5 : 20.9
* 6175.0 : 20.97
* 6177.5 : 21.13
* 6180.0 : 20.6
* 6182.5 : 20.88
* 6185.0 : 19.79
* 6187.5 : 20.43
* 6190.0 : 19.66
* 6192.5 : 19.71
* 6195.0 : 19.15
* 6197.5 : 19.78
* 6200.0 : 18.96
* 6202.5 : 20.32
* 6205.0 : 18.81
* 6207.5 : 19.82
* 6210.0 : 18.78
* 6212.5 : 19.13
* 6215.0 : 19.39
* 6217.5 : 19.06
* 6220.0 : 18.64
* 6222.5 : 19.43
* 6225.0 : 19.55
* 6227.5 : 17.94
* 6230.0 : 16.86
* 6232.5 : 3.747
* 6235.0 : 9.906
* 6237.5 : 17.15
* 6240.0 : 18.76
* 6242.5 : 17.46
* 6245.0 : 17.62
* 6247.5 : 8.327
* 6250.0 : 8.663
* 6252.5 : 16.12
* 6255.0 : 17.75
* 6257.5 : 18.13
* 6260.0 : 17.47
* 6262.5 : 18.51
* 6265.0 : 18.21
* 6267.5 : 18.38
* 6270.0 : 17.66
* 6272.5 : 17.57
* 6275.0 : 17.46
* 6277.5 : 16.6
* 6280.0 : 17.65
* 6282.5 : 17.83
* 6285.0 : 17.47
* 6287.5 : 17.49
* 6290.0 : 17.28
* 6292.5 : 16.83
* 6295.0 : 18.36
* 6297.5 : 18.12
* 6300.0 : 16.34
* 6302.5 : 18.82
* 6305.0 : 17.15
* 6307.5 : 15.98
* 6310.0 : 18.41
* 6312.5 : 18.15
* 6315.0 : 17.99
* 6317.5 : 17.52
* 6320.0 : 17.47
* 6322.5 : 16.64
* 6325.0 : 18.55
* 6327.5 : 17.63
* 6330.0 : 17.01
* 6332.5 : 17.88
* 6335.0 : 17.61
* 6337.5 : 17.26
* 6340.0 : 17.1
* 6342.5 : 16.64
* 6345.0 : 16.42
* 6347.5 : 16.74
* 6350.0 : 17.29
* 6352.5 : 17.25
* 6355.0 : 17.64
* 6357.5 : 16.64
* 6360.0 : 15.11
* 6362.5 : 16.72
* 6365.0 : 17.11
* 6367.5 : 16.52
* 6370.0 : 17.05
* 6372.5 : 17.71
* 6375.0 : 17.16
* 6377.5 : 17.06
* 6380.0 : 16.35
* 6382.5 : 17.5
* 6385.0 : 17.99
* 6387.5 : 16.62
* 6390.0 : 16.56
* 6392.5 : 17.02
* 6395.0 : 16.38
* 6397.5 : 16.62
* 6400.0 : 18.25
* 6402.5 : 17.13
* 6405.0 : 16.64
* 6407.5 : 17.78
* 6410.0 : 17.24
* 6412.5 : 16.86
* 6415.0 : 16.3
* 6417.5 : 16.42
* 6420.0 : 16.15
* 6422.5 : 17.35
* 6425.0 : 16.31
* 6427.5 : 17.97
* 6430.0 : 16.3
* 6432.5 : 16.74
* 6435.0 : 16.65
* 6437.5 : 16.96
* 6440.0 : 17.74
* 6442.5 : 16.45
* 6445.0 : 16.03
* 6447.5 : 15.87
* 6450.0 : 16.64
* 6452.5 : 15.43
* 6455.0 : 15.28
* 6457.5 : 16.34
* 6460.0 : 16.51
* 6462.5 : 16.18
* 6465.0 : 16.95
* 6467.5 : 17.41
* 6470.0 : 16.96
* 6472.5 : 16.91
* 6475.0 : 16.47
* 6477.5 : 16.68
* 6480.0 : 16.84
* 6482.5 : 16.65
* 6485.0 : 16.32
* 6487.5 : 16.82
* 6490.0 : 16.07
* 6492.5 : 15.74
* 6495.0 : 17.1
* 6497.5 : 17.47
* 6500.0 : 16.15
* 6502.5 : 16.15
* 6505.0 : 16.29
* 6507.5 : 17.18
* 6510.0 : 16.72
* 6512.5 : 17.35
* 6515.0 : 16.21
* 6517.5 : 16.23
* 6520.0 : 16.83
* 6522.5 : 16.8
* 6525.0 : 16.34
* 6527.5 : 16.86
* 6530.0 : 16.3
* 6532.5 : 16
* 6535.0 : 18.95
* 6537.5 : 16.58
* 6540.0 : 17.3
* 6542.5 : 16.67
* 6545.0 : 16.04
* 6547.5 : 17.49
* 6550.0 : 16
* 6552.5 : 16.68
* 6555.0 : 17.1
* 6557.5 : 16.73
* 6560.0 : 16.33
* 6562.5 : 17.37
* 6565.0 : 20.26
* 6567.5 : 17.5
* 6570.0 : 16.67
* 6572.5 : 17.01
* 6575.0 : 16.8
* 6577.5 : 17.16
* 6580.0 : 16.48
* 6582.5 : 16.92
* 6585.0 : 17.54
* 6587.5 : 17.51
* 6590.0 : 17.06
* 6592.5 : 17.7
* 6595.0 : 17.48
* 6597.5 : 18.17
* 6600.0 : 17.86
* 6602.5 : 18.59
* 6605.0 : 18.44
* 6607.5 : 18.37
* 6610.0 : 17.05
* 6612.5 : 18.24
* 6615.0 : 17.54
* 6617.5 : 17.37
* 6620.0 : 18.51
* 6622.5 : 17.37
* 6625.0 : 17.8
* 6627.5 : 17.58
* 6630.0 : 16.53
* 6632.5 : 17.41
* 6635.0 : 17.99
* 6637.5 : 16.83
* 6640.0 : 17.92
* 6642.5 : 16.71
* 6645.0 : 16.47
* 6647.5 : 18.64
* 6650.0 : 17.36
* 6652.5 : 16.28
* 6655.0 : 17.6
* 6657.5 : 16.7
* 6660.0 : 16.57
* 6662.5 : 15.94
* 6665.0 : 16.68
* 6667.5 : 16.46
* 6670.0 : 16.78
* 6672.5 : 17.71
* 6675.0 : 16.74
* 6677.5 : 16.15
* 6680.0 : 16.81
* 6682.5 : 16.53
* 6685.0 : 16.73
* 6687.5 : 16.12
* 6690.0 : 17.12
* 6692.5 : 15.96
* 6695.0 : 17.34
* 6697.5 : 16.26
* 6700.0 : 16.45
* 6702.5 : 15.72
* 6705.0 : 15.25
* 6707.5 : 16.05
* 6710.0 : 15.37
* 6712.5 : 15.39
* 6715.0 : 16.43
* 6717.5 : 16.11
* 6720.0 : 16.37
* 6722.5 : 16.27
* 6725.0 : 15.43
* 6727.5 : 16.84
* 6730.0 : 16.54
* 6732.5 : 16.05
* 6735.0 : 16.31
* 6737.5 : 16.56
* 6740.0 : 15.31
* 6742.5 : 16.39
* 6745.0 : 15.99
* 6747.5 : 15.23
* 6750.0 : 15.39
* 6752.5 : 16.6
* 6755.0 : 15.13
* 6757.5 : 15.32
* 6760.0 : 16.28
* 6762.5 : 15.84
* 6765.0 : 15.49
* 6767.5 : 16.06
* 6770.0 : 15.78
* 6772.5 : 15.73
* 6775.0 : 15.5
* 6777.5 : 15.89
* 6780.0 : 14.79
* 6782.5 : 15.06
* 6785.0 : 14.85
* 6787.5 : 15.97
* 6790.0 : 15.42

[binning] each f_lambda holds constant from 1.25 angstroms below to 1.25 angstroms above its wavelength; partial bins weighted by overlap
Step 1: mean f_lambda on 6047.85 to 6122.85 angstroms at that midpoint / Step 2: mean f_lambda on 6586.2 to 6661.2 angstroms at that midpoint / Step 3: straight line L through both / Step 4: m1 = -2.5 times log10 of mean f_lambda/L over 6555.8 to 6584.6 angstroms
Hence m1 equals 0.10 mag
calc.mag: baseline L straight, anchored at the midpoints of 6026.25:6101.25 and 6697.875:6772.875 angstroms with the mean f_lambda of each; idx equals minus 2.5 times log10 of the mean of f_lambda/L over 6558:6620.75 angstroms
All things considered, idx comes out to 0.10 mag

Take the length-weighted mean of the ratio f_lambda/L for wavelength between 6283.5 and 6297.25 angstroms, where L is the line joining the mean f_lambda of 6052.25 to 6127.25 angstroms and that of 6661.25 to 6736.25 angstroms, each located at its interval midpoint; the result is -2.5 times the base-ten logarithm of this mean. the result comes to 0.44 mag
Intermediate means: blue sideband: 31.3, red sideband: 16.3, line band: 17.5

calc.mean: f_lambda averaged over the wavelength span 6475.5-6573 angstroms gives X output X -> 16.8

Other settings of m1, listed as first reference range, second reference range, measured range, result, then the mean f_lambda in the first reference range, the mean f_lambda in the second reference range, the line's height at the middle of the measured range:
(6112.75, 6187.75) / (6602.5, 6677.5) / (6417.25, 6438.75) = 0.20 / 24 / 17.3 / 20.2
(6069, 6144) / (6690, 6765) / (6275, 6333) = 0.41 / 29.9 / 16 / 25.5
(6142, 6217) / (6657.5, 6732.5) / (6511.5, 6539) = 0.07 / 21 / 16.3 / 17.9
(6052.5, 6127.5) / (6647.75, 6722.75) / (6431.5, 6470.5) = 0.33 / 31.3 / 16.5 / 22.3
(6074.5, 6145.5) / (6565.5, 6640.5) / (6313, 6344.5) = 0.36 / 29.5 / 17.5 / 24.2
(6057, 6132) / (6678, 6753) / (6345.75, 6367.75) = 0.42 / 30.9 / 16.2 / 24.7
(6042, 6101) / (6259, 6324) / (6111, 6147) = 0.05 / 32.1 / 17.6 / 28.3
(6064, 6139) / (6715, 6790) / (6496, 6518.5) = 0.27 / 30.3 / 15.8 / 21.3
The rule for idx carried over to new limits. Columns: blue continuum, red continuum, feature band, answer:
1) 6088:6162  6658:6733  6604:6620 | 0.01 mag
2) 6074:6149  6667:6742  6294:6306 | 0.38 mag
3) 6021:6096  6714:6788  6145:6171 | 0.28 mag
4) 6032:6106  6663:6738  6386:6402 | 0.37 mag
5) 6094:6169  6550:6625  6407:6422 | 0.24 mag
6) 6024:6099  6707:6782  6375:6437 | 0.36 mag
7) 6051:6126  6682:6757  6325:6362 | 0.42 mag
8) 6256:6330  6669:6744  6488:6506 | 0.03 mag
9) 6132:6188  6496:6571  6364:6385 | 0.13 mag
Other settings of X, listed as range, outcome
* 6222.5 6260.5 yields 15.1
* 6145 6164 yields 22.6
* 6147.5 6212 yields 20.8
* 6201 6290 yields 17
